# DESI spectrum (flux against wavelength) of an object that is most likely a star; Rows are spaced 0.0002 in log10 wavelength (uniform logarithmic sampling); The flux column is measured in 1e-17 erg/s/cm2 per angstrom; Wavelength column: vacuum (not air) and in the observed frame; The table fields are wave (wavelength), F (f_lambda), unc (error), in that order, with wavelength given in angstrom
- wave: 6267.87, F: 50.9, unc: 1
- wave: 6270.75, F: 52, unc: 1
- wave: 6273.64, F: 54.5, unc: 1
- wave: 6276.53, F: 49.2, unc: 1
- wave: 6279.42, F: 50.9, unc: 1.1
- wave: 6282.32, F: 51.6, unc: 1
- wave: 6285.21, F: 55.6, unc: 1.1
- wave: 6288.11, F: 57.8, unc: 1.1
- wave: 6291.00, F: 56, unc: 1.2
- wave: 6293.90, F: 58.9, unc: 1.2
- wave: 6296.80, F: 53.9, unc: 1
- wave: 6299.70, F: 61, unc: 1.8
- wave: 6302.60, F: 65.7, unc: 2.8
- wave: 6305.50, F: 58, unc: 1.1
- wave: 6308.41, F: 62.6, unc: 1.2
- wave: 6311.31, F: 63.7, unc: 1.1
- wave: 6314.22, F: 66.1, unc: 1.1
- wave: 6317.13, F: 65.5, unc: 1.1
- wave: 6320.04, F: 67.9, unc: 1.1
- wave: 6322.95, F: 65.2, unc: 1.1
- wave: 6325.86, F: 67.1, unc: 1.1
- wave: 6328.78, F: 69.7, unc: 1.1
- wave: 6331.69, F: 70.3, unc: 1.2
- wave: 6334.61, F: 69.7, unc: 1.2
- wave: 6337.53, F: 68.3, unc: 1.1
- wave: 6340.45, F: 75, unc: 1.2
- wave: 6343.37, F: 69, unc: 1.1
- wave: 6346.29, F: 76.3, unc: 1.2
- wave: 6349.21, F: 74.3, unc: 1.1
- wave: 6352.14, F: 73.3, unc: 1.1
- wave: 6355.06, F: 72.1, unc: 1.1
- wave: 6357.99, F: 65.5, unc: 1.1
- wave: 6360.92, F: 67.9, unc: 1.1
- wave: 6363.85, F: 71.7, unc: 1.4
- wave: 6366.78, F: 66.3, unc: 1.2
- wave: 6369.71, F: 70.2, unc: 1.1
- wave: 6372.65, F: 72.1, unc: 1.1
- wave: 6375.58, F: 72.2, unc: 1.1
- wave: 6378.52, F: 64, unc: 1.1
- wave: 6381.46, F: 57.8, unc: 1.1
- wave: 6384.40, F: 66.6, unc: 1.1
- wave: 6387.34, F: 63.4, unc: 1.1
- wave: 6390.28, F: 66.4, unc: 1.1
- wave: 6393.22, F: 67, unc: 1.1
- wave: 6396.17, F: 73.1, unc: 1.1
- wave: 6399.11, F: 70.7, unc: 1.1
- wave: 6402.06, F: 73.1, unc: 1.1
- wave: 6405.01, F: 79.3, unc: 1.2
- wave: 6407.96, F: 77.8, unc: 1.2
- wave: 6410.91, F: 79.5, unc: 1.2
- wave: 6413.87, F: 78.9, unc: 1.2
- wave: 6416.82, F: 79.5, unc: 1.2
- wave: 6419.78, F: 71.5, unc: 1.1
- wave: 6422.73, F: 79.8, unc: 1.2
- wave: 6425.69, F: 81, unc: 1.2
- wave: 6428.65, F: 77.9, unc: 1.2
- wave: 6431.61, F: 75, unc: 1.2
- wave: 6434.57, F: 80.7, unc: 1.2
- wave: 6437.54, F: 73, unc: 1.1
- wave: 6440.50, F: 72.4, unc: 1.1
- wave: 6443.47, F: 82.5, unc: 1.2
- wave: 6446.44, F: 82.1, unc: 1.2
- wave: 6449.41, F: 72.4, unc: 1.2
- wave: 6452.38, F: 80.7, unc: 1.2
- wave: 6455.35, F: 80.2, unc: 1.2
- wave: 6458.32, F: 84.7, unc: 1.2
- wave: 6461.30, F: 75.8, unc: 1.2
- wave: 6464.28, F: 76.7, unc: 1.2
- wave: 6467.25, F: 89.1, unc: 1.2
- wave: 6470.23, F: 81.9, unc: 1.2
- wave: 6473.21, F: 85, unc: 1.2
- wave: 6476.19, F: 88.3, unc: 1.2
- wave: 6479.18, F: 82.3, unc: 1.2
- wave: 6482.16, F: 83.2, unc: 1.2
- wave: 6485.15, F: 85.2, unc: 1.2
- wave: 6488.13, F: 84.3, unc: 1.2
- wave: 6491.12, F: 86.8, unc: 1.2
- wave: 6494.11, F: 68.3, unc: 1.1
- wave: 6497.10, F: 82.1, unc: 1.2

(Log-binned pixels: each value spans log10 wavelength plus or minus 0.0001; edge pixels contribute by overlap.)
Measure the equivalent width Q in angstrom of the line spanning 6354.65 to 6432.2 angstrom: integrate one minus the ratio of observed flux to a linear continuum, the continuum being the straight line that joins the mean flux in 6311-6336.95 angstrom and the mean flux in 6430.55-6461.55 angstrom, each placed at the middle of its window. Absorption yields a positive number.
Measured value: 1.91 angstrom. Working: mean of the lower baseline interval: 67.4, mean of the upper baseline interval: 78.3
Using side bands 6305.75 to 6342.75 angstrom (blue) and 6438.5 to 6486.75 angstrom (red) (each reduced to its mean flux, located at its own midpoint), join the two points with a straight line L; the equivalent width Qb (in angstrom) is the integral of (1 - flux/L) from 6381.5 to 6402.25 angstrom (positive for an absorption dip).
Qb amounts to 1.8 angstrom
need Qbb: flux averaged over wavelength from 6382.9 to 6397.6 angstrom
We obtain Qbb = 67.3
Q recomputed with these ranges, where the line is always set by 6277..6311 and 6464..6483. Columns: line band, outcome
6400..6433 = -0.7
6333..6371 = -2.7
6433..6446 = 0.3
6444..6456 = 0.3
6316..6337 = -1.9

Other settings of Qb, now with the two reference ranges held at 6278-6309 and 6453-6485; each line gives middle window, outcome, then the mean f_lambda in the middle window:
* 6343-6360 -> -1.6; 71.8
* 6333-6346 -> -1.4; 71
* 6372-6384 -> 0.6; 66.1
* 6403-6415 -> -0.7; 78.6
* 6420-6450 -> 0.1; 77.6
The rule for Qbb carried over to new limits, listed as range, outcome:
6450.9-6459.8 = 81.9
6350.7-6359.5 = 70.3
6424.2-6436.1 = 78.6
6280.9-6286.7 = 53.6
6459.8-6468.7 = 80.5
